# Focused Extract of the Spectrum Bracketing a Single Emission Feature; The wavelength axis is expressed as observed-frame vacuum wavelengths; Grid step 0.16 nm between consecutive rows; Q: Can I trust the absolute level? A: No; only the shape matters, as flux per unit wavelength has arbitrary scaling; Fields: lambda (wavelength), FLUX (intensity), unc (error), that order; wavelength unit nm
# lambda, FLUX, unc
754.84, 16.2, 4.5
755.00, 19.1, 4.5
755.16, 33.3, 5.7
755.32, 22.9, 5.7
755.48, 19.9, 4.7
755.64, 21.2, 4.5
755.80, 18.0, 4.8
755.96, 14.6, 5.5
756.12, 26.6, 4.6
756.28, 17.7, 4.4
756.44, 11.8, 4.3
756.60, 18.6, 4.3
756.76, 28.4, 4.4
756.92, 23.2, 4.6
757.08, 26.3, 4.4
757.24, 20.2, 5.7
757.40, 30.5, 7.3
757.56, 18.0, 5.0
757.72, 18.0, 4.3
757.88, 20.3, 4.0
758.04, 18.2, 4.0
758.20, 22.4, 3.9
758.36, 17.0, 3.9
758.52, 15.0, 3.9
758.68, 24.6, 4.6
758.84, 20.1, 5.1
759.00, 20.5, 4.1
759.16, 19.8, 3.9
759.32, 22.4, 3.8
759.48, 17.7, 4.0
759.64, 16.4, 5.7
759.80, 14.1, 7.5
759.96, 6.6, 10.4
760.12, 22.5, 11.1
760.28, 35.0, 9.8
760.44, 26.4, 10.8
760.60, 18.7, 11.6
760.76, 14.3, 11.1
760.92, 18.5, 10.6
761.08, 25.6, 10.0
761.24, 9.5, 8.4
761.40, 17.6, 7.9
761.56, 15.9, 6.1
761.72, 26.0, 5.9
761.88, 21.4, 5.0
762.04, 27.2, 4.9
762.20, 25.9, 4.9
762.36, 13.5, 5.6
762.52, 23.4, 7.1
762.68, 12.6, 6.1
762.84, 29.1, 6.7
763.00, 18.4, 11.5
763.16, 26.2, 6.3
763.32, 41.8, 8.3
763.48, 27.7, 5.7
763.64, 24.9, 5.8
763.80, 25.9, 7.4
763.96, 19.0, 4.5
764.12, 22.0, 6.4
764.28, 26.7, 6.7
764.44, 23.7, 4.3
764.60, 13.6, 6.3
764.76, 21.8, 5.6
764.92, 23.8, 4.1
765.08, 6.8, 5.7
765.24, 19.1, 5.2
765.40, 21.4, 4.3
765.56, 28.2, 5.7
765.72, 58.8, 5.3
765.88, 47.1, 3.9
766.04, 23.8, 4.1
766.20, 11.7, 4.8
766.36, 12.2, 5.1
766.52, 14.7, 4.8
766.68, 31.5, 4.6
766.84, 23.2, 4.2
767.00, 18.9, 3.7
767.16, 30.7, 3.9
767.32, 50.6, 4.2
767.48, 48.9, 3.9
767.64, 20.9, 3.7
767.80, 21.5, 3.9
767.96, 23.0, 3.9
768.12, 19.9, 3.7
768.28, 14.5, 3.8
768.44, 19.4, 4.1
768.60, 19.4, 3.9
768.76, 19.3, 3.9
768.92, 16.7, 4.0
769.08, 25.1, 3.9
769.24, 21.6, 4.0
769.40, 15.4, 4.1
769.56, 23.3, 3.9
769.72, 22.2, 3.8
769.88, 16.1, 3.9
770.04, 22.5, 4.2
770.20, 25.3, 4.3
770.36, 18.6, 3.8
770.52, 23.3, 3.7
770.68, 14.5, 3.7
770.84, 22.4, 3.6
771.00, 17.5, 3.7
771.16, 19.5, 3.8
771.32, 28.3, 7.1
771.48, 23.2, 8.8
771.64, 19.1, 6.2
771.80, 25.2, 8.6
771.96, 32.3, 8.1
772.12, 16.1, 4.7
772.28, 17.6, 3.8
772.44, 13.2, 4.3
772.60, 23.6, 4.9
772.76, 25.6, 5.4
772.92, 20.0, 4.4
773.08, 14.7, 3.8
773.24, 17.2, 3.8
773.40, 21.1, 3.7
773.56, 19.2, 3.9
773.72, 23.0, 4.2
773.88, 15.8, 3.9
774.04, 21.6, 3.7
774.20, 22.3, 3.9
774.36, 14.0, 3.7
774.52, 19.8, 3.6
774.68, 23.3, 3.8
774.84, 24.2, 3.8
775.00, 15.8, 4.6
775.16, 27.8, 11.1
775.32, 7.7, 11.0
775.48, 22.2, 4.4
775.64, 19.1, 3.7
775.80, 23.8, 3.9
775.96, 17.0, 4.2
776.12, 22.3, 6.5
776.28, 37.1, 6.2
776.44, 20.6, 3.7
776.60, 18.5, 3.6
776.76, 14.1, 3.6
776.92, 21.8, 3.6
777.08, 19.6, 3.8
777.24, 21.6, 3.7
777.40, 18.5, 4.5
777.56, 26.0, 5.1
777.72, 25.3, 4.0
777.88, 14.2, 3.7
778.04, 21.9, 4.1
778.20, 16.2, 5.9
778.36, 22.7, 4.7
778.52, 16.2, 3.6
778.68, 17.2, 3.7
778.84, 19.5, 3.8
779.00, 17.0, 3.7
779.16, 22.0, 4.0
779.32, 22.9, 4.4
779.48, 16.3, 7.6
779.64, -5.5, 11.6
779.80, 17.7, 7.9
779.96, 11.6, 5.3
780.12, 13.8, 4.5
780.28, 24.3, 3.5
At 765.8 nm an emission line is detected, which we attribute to [S II]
